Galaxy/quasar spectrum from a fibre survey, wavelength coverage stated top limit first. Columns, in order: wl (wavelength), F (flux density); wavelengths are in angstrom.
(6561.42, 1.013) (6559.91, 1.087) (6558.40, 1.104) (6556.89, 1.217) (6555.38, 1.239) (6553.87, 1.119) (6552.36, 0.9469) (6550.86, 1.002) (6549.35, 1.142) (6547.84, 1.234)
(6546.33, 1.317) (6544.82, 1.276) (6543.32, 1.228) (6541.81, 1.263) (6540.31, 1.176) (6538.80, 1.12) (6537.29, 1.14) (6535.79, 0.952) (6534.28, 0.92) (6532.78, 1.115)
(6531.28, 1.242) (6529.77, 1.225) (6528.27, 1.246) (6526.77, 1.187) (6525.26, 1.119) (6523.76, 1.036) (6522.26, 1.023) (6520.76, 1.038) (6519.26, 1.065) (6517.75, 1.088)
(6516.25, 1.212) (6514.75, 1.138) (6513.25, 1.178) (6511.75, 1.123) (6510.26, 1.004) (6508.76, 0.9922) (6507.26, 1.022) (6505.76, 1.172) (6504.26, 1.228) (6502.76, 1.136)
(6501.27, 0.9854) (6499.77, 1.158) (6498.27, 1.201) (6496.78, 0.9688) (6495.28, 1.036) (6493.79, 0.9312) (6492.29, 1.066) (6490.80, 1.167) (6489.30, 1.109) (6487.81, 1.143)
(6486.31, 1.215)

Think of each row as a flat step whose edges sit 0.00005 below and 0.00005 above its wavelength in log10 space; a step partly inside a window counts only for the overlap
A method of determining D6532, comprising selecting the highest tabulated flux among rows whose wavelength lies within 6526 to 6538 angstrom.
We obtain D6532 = 1.246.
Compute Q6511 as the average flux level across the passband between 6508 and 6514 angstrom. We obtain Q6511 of 1.08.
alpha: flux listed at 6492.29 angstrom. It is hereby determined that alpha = 1.066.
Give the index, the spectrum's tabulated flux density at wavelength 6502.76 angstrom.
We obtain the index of 1.136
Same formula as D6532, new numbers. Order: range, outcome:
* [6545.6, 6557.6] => 1.317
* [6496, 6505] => 1.228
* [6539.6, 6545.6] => 1.276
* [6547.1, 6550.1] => 1.234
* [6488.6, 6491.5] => 1.167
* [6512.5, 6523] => 1.212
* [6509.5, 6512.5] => 1.123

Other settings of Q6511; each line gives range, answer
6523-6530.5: 1.16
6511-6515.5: 1.15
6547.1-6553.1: 1.08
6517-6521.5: 1.06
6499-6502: 1.07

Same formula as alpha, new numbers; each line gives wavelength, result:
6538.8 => 1.12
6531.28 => 1.242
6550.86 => 1.002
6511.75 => 1.123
